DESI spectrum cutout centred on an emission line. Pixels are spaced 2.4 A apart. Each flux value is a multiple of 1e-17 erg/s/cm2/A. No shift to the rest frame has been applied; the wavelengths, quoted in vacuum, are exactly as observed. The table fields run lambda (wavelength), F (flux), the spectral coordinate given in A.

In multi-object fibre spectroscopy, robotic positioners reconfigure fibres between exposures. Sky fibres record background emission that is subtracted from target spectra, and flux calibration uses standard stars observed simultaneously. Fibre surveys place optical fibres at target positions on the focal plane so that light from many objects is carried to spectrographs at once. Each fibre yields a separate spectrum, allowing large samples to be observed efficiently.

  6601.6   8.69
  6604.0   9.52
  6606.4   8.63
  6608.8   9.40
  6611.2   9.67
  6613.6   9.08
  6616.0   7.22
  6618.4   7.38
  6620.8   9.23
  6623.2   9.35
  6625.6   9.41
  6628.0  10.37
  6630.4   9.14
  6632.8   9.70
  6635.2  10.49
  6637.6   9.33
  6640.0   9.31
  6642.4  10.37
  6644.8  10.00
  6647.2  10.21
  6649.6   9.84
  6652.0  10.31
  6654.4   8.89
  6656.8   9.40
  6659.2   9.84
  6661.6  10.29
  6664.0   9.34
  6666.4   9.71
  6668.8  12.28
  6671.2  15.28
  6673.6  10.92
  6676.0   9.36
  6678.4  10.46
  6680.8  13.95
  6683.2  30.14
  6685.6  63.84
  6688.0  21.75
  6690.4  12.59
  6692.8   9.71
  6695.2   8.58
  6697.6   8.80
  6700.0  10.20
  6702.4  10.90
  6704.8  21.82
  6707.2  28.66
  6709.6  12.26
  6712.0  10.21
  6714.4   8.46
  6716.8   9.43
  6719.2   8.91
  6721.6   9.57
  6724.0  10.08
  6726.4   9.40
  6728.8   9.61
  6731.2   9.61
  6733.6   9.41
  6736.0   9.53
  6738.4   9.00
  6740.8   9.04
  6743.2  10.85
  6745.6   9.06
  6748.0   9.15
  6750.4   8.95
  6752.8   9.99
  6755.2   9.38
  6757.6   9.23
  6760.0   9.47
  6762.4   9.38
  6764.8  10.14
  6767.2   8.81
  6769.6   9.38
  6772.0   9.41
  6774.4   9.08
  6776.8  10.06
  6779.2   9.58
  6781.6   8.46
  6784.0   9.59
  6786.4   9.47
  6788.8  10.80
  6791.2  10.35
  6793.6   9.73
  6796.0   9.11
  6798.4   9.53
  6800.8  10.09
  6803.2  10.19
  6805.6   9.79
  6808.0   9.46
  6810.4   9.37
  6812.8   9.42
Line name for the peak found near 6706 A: [N II] 6583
